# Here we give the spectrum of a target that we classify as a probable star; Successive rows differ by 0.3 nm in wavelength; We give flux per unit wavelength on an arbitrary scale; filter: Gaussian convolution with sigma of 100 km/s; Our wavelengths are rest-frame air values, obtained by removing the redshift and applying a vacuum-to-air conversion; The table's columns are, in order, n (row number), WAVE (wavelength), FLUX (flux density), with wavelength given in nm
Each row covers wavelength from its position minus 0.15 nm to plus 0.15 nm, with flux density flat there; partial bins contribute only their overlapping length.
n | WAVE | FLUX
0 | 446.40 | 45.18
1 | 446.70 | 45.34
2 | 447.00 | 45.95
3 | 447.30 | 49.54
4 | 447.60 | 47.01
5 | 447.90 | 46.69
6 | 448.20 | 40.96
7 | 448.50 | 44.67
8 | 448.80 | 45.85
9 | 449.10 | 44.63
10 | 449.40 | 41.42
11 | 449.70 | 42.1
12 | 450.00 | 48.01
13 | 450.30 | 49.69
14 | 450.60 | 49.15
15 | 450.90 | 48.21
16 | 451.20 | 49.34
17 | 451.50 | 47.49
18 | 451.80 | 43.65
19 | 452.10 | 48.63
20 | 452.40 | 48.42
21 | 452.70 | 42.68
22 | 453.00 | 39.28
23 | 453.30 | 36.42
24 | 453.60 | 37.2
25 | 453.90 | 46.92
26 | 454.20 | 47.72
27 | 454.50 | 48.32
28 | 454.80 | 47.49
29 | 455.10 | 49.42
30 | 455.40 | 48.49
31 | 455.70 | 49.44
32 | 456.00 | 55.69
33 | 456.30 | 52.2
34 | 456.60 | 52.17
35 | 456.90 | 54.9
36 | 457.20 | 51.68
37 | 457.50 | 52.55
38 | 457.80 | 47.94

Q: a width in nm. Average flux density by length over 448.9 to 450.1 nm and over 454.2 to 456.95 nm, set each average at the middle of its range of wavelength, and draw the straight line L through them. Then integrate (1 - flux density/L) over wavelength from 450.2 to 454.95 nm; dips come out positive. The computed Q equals 0.16 nm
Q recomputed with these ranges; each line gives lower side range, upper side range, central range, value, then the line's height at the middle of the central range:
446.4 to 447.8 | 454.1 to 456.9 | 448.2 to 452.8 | 0.20 nm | 48.2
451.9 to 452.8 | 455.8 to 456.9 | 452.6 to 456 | 0.32 nm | 49.9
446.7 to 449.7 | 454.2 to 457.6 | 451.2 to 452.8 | 0.05 nm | 48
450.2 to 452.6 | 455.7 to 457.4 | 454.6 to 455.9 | 0.07 nm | 51.7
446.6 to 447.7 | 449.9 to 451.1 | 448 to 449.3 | 0.10 nm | 47.8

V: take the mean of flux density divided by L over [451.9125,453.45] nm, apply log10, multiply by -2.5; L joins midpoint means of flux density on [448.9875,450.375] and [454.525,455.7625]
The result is 0.09 mag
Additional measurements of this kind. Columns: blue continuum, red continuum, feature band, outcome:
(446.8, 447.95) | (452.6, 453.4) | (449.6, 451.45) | -0.121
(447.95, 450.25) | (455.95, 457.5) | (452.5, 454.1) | 0.198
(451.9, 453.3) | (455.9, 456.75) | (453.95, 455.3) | 0.017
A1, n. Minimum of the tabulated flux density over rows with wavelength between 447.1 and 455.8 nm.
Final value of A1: 36.42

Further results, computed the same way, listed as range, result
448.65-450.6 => 41.42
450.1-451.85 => 43.65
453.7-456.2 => 46.92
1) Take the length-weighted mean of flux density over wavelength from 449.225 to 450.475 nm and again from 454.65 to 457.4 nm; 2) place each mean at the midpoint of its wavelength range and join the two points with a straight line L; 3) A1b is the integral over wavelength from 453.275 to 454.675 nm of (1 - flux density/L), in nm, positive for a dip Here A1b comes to 0.15 nm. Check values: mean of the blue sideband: 45.4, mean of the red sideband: 51.3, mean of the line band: 44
